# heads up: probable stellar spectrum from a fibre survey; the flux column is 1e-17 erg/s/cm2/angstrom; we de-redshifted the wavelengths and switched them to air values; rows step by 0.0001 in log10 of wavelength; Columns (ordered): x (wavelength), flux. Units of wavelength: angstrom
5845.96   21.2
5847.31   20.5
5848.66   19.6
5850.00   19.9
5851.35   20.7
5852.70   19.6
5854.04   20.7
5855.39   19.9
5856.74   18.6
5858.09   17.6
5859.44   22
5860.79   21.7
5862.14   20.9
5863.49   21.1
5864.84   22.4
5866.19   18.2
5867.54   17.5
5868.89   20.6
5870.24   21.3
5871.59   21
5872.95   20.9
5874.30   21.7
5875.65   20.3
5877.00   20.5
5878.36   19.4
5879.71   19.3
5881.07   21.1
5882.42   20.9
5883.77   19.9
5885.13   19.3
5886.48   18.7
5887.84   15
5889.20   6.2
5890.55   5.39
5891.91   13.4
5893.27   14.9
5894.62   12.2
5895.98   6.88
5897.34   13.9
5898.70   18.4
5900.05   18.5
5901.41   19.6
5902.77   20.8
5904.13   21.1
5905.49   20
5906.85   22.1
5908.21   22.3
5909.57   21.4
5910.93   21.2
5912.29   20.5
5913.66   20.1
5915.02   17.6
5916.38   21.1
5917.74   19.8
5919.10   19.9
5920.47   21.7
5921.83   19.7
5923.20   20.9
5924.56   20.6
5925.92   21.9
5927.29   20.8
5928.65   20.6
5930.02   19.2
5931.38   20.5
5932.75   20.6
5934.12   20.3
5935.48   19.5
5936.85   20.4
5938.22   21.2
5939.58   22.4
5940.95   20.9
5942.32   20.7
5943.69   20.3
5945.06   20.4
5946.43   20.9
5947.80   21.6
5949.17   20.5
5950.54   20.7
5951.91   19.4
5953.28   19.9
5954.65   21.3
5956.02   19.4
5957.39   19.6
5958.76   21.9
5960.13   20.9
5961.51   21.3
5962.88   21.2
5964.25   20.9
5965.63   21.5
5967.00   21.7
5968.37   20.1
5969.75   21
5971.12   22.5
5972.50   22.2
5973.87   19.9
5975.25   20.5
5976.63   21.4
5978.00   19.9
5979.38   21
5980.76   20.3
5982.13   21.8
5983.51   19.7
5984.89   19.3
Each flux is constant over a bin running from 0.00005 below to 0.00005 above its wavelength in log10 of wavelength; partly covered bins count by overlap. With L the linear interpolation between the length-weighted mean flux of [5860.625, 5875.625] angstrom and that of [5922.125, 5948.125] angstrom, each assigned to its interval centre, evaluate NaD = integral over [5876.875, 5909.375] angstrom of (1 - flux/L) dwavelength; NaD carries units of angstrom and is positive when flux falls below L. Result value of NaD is 5.6 angstrom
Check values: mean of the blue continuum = 20.6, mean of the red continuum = 20.7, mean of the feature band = 17.1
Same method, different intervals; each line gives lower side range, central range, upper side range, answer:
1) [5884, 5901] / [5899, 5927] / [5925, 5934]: -4.9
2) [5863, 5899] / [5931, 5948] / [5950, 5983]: -0.8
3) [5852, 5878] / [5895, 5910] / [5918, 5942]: 1.5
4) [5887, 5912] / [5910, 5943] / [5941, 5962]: -3.5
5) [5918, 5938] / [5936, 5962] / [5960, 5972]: 0.2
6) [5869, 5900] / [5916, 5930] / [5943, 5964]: -1.2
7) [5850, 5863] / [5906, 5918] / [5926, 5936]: -0.2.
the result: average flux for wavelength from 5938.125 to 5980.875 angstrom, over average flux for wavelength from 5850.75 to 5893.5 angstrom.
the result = 1.11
